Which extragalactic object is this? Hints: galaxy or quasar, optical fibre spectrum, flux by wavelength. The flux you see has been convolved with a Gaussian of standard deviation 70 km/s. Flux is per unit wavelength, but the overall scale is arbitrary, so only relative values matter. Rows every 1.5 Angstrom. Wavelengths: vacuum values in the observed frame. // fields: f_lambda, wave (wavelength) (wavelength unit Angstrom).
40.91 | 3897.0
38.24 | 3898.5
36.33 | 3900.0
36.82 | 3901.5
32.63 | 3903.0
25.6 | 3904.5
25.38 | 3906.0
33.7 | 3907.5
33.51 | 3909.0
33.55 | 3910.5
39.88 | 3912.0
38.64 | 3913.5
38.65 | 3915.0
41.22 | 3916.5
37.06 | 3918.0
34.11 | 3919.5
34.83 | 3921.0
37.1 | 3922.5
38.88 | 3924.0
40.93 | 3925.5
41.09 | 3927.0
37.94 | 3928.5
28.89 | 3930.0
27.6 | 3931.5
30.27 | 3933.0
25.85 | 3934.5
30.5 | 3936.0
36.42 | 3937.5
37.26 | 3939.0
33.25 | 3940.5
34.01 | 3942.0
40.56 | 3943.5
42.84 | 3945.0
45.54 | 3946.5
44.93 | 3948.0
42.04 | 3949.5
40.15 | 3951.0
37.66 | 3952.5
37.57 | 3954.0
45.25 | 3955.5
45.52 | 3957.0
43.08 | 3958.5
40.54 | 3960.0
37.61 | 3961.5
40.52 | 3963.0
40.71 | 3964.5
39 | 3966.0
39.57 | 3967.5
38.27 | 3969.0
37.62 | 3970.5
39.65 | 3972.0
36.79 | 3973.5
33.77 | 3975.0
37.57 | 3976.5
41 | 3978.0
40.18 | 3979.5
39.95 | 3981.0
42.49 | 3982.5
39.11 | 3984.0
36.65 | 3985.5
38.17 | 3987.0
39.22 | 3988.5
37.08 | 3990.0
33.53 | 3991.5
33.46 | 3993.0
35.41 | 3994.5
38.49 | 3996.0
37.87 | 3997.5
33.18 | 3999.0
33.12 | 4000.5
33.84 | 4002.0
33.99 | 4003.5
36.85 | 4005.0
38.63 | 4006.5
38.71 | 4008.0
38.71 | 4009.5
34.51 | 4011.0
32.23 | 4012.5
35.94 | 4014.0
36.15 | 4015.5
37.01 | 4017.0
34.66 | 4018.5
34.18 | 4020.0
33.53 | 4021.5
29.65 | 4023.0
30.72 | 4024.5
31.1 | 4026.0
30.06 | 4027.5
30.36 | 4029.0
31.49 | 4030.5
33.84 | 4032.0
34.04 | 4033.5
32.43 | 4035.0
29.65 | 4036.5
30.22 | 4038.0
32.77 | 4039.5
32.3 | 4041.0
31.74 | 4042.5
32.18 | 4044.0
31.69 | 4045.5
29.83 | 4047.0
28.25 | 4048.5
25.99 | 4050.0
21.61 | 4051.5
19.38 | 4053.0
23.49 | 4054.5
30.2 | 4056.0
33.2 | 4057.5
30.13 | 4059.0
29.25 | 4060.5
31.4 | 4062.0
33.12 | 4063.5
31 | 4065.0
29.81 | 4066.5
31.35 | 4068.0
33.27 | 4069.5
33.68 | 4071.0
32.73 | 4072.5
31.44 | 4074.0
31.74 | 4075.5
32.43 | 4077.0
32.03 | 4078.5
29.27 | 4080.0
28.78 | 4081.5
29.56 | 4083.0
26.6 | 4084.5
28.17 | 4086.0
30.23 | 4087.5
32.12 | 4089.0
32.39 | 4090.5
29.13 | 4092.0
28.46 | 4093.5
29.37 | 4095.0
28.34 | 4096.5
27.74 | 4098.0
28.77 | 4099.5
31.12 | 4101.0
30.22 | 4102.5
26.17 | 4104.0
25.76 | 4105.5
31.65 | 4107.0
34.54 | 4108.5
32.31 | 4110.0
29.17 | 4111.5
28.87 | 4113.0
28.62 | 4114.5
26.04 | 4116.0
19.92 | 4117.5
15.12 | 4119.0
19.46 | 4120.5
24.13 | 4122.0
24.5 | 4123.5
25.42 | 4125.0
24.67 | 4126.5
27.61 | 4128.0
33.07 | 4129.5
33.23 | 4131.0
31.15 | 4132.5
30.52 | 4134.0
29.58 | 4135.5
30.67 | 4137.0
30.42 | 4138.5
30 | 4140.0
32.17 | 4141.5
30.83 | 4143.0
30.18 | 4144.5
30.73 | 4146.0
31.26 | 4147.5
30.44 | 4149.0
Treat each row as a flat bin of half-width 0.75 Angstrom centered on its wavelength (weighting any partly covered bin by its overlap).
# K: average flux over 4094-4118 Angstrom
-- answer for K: 28.8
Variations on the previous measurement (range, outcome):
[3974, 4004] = 36.9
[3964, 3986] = 38.8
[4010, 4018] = 35.3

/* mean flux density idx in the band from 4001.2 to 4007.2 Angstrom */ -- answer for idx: 35.8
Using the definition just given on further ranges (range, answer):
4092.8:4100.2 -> 28.5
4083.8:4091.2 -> 29.9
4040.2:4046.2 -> 32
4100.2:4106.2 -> 28.3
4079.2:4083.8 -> 29.2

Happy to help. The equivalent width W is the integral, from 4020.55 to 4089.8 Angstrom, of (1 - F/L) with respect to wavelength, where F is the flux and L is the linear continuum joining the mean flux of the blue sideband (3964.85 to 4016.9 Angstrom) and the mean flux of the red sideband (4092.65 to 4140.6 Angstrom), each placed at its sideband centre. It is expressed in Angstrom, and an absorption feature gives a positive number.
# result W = 4.3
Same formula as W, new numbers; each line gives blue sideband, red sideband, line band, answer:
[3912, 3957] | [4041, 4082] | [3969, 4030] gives -4.0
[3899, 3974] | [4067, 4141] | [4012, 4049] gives 0.4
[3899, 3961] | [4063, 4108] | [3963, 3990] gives -3.1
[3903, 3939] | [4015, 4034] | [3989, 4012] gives -1.9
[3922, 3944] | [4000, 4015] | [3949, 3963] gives -2.4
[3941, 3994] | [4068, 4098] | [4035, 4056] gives 3.0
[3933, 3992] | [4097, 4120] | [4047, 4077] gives 1.4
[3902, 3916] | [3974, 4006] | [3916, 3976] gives -4.6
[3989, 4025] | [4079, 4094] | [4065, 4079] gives -0.7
